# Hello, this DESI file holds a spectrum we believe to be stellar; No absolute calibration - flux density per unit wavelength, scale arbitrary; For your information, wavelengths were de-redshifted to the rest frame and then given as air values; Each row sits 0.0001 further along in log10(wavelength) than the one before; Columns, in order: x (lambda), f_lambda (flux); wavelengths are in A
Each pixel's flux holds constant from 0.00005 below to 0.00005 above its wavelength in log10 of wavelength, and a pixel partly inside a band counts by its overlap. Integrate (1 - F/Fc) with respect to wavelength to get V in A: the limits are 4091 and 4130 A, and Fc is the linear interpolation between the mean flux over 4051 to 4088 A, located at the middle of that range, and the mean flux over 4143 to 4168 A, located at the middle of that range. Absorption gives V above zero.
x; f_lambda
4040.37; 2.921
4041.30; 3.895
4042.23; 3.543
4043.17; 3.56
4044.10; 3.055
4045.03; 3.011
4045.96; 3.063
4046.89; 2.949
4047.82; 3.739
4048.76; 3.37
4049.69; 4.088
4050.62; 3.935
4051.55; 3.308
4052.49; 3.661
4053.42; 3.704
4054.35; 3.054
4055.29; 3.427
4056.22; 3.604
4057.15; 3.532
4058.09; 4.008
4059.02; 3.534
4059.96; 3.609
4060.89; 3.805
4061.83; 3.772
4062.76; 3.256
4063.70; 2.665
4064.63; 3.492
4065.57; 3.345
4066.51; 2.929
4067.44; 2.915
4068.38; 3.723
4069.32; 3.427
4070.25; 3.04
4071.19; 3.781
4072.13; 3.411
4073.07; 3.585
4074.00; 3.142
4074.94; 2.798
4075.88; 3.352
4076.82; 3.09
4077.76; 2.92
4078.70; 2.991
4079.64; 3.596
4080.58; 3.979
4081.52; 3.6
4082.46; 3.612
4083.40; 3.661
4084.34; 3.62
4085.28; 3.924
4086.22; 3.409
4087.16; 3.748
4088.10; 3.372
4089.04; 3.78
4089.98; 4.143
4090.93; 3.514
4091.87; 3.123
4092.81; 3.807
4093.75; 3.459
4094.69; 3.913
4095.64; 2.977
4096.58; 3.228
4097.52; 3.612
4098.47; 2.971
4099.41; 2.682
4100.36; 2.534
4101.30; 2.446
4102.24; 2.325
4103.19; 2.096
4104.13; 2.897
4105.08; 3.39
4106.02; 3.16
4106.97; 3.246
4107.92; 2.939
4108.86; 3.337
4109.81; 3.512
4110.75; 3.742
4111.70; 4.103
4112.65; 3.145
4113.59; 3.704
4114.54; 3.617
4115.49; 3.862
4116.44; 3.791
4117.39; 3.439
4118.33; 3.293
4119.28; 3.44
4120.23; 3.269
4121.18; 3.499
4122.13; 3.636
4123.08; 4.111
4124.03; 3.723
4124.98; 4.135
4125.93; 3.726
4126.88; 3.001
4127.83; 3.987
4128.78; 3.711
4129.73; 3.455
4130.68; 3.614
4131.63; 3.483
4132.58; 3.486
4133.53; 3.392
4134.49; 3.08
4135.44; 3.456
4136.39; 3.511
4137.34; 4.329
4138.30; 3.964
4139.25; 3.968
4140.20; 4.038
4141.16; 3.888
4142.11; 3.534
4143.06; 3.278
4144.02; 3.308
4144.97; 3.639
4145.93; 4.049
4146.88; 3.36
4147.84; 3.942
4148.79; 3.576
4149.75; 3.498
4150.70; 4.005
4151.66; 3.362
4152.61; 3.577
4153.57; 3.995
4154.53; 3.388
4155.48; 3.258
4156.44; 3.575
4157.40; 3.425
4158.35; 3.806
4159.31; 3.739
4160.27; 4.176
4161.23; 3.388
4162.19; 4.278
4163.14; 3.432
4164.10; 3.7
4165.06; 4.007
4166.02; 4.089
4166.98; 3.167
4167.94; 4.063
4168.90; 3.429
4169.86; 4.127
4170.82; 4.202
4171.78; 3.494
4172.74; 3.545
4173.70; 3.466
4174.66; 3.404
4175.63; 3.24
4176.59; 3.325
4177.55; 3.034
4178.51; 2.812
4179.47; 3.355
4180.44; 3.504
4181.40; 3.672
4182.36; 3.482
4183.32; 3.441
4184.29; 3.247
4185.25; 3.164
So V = 2.0 A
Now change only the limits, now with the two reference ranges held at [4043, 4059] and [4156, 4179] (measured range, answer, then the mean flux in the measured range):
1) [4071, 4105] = 2.1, 3.3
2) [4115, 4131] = -0.3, 3.63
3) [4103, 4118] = 0.7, 3.4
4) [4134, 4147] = -0.3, 3.68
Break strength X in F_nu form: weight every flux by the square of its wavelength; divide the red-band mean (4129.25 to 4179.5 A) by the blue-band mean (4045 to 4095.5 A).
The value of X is 1.09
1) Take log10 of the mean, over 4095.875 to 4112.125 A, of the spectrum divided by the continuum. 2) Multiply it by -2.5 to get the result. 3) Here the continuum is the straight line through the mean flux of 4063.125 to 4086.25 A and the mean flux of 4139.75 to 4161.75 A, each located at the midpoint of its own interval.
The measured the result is 0.13 mag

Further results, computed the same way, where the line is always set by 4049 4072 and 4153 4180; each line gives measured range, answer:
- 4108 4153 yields -0.02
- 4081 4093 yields -0.04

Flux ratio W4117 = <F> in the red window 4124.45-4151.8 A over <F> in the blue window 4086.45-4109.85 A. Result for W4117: 1.1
